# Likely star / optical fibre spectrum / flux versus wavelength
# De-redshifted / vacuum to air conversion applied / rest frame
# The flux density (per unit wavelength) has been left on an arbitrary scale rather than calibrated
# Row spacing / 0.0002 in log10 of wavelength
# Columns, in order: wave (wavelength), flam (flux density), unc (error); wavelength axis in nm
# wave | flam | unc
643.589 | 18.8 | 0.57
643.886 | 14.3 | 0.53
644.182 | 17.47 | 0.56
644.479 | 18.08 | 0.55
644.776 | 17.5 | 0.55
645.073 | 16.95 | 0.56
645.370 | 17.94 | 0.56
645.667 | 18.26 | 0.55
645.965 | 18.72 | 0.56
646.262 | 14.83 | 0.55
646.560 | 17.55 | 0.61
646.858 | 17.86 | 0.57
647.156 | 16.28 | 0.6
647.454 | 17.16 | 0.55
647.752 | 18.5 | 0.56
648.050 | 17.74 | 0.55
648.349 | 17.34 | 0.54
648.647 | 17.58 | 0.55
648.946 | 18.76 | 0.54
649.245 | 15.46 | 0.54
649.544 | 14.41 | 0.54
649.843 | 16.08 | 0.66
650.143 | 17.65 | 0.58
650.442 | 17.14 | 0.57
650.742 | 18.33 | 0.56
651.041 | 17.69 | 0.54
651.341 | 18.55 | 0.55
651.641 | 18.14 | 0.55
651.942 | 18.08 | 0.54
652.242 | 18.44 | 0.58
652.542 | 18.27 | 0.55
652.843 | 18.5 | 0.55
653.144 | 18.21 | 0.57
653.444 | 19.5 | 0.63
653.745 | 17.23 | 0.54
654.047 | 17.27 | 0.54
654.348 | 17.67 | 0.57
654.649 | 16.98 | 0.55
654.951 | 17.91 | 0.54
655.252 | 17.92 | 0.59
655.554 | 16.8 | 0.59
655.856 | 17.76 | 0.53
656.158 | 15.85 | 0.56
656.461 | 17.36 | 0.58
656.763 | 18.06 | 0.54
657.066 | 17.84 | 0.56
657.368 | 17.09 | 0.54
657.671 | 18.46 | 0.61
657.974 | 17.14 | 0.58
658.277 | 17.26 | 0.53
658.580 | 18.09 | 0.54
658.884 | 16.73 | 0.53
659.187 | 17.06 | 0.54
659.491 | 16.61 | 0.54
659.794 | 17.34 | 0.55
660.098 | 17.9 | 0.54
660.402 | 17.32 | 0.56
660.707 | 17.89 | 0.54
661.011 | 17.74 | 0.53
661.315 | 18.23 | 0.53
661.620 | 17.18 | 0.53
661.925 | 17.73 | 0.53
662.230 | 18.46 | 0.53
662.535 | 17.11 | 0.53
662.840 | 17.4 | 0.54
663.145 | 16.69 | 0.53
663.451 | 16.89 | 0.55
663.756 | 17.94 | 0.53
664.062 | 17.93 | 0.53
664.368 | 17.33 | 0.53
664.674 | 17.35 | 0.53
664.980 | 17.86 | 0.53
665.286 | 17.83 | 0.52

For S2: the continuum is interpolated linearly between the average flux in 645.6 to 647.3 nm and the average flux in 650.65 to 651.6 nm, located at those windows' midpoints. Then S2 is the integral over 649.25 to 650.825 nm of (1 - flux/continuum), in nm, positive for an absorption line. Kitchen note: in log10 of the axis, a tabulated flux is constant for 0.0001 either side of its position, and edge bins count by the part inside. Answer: 0.12 nm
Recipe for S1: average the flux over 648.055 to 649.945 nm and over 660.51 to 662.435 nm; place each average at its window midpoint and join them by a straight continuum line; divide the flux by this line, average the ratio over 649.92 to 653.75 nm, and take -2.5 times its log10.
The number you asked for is -0.07 mag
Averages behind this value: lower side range 16.7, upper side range 17.8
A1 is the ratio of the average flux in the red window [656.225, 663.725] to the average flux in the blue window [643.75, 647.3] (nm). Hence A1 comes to 1.0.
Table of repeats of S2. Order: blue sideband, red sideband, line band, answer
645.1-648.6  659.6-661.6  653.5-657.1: 0.03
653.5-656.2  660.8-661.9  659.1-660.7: 0.03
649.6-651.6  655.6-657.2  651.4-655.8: -0.14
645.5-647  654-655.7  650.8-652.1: -0.05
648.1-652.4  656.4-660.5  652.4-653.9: -0.08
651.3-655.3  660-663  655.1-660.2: 0.14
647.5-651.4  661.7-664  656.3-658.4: -0.02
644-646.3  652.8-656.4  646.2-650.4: 0.14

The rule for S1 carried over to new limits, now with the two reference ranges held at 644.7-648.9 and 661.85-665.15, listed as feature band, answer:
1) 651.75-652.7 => -0.046 mag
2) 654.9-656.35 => 0.018 mag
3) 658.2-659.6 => 0.022 mag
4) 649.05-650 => 0.131 mag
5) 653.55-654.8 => 0.008 mag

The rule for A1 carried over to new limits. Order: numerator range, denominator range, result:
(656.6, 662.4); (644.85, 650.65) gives 1.02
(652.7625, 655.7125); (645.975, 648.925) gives 1.03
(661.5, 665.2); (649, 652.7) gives 1.01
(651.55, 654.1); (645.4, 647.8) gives 1.05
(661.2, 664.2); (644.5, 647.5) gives 1.01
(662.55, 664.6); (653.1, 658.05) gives 0.99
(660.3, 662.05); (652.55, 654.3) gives 0.98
